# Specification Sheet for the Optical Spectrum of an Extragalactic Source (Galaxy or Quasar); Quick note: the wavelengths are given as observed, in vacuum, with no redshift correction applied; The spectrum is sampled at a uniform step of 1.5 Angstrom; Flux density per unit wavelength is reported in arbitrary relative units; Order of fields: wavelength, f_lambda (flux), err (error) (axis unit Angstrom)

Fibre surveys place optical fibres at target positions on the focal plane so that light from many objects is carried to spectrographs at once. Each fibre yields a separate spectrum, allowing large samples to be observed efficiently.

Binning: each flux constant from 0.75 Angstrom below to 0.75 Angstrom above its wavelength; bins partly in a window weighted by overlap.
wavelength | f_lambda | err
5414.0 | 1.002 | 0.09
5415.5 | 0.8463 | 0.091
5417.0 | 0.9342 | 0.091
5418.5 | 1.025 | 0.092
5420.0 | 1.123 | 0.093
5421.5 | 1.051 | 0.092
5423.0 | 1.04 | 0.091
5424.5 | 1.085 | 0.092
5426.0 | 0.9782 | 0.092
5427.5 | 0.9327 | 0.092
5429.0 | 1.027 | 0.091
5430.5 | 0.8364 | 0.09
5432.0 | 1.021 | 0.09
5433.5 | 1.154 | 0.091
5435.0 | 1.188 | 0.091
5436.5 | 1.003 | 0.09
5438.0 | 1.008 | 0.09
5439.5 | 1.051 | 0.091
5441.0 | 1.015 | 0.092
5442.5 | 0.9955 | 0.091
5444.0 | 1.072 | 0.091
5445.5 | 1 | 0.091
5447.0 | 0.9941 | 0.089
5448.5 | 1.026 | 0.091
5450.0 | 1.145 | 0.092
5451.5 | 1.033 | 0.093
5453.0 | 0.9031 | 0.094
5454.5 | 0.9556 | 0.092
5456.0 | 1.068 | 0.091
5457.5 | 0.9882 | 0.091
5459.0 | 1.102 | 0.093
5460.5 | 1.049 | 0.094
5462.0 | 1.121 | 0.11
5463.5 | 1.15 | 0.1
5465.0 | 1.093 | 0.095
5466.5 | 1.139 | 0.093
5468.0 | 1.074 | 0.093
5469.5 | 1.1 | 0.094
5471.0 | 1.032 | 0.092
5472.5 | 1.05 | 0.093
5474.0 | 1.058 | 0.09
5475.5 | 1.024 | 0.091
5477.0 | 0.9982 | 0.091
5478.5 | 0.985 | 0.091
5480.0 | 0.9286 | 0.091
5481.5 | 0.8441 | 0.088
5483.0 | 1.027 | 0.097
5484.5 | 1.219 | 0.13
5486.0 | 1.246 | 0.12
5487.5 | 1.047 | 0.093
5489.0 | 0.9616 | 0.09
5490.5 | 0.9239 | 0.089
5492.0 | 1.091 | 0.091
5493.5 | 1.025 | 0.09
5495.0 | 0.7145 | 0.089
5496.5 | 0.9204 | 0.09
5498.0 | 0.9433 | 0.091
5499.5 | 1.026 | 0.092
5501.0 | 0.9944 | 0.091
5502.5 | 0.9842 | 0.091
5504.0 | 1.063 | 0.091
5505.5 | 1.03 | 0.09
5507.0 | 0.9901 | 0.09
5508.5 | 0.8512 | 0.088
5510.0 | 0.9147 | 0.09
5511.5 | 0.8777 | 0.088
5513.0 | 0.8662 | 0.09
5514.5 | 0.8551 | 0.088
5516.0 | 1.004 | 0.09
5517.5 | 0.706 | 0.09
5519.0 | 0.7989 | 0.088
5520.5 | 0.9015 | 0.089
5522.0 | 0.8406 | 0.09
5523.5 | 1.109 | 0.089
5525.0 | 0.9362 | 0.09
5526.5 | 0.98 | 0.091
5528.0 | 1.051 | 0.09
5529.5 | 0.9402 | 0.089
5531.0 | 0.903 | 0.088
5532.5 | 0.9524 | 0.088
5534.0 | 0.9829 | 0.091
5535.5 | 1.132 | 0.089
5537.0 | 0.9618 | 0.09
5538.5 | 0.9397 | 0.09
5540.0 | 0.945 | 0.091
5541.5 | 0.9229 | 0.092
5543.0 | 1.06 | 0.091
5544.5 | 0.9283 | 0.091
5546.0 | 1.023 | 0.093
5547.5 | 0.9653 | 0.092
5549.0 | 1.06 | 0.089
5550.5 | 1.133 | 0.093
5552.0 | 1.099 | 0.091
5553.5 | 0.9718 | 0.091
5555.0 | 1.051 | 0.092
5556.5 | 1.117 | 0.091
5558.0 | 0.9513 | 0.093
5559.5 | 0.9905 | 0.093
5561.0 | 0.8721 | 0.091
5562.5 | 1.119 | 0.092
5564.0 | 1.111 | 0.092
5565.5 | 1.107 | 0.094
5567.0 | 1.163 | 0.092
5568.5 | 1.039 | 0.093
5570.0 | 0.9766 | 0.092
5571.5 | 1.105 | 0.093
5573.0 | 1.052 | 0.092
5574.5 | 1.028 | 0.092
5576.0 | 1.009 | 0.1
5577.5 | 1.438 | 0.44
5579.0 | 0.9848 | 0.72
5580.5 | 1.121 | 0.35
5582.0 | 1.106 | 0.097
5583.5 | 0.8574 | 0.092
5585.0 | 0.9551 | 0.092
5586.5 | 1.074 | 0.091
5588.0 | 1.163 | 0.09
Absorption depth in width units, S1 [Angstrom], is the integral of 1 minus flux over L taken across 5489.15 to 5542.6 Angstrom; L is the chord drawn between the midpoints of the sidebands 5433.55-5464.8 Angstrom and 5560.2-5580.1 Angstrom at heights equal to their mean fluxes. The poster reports 5.9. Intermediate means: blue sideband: 1.05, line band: 0.946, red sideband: 1.08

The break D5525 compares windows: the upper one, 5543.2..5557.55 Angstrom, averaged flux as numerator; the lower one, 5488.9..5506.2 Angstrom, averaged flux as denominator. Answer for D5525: 1.07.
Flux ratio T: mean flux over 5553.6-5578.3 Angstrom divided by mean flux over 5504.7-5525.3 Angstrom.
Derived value 1.18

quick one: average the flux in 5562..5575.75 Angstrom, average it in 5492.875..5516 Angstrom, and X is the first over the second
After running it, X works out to 1.1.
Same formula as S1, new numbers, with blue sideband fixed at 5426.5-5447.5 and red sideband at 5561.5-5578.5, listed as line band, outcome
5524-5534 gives 1.0 Angstrom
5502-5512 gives 1.0 Angstrom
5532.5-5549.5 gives 1.4 Angstrom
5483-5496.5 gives 0.4 Angstrom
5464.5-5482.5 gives 0.3 Angstrom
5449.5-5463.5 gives -0.2 Angstrom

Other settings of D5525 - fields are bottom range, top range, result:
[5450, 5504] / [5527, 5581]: 1.01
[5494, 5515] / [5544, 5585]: 1.13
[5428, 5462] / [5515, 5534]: 0.90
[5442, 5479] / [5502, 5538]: 0.90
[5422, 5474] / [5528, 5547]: 0.94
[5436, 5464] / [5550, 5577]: 1.02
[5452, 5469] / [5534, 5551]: 0.95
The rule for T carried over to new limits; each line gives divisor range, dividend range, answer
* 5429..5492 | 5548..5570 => 1.01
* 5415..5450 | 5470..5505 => 0.98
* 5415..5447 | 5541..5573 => 1.02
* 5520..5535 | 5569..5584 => 1.11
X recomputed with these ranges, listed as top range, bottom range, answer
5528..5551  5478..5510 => 1.00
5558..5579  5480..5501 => 1.07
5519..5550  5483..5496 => 0.95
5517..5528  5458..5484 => 0.87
